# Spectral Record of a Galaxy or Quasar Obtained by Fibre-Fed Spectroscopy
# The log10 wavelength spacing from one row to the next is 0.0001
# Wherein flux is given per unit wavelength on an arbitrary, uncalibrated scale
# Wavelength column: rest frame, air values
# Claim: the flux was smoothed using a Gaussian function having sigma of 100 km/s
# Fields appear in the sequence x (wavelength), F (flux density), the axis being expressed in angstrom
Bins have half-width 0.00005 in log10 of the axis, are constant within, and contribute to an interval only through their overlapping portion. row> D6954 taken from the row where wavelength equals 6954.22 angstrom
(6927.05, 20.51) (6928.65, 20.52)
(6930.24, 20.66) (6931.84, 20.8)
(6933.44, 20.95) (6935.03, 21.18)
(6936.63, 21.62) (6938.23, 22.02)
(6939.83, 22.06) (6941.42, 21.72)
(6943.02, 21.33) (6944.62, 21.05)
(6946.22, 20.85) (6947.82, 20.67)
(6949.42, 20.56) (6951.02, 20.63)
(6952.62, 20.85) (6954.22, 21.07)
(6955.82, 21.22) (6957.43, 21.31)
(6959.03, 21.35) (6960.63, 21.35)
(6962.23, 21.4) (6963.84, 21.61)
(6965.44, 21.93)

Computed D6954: 21.07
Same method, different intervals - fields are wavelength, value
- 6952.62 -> 20.85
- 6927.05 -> 20.51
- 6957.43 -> 21.31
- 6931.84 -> 20.8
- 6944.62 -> 21.05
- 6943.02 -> 21.33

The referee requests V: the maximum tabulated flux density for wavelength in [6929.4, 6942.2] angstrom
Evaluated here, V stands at 22.06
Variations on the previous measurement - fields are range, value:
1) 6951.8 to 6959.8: 21.35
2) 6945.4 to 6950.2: 20.85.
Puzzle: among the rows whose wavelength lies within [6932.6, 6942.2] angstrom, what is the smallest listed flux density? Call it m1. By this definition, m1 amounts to 20.95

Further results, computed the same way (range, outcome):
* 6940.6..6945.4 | 21.05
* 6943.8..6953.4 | 20.56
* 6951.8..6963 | 20.85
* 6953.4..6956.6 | 21.07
